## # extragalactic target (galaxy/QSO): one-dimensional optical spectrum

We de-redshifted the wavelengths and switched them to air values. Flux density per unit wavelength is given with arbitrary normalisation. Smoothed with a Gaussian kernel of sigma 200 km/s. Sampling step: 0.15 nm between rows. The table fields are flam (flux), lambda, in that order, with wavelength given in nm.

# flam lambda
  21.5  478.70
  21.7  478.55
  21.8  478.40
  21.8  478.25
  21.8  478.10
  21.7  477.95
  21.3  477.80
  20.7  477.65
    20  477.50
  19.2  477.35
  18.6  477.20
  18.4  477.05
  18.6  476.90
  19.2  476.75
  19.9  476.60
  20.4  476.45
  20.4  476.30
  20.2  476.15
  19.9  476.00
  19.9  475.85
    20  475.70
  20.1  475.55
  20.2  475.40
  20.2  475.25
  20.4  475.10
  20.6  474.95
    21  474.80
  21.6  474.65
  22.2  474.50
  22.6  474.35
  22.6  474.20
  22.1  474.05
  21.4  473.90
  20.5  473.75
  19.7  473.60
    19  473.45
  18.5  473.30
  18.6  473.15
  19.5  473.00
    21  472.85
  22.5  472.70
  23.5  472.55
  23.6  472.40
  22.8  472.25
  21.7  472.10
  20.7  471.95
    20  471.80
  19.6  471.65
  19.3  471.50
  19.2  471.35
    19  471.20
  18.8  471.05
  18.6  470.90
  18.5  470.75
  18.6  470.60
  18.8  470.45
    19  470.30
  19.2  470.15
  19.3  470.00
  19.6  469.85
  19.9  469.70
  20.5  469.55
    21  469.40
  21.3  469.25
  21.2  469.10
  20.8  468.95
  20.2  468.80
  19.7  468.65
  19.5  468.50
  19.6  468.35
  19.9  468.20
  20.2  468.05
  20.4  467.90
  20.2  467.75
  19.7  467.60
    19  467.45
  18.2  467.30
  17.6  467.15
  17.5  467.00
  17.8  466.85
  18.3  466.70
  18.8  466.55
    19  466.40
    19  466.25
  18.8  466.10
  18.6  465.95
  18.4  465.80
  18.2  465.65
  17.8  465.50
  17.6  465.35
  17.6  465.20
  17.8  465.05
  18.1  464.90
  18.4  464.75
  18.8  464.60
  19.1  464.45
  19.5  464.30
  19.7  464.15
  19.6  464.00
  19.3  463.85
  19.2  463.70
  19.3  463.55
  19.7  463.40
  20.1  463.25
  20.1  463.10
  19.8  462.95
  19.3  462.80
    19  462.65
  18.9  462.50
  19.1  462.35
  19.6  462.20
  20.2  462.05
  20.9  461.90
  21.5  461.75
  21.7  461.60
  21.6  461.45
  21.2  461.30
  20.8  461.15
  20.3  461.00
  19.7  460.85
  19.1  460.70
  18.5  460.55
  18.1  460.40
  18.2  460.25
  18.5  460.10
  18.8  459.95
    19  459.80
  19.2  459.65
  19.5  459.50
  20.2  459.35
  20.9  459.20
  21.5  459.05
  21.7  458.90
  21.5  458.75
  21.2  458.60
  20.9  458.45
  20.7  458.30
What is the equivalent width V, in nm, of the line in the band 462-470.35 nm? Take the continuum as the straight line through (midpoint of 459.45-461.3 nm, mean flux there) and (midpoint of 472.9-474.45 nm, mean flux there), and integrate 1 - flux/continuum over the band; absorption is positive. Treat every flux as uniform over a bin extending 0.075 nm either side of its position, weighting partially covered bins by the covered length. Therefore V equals 0.22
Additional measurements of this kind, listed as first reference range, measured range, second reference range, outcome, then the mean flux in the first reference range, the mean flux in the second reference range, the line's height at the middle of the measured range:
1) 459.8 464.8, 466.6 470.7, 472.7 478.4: 0.10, 19.6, 20.4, 20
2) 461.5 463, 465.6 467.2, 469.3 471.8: 0.11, 20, 19.3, 19.7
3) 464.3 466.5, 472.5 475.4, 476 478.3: -0.18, 18.4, 20.1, 19.7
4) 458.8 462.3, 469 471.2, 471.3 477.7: 0.08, 20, 20.5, 20.3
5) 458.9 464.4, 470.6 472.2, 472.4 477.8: 0.06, 19.8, 20.4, 20.3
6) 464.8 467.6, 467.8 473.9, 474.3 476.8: -0.23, 18.3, 20.5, 19.4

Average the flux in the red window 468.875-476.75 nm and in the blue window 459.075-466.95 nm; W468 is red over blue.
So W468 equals 1.06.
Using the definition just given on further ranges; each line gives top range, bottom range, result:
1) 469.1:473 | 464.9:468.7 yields 1.08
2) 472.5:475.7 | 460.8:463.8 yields 1.04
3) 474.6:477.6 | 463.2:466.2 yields 1.06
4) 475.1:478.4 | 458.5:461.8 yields 1.00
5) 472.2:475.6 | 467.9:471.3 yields 1.07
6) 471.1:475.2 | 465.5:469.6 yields 1.08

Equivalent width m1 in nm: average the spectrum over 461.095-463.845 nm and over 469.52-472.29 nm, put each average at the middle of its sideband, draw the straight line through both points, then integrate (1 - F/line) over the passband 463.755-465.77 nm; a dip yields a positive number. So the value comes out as 0.138 nm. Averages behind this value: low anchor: 20.1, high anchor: 19.6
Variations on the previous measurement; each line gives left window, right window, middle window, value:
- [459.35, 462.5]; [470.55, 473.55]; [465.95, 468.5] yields 0.126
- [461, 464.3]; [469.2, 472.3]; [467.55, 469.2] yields -0.027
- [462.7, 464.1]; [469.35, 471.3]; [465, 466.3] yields 0.086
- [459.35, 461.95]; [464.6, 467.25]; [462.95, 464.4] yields -0.055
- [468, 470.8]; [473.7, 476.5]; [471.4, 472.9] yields -0.081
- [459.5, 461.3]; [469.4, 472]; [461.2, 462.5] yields -0.094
